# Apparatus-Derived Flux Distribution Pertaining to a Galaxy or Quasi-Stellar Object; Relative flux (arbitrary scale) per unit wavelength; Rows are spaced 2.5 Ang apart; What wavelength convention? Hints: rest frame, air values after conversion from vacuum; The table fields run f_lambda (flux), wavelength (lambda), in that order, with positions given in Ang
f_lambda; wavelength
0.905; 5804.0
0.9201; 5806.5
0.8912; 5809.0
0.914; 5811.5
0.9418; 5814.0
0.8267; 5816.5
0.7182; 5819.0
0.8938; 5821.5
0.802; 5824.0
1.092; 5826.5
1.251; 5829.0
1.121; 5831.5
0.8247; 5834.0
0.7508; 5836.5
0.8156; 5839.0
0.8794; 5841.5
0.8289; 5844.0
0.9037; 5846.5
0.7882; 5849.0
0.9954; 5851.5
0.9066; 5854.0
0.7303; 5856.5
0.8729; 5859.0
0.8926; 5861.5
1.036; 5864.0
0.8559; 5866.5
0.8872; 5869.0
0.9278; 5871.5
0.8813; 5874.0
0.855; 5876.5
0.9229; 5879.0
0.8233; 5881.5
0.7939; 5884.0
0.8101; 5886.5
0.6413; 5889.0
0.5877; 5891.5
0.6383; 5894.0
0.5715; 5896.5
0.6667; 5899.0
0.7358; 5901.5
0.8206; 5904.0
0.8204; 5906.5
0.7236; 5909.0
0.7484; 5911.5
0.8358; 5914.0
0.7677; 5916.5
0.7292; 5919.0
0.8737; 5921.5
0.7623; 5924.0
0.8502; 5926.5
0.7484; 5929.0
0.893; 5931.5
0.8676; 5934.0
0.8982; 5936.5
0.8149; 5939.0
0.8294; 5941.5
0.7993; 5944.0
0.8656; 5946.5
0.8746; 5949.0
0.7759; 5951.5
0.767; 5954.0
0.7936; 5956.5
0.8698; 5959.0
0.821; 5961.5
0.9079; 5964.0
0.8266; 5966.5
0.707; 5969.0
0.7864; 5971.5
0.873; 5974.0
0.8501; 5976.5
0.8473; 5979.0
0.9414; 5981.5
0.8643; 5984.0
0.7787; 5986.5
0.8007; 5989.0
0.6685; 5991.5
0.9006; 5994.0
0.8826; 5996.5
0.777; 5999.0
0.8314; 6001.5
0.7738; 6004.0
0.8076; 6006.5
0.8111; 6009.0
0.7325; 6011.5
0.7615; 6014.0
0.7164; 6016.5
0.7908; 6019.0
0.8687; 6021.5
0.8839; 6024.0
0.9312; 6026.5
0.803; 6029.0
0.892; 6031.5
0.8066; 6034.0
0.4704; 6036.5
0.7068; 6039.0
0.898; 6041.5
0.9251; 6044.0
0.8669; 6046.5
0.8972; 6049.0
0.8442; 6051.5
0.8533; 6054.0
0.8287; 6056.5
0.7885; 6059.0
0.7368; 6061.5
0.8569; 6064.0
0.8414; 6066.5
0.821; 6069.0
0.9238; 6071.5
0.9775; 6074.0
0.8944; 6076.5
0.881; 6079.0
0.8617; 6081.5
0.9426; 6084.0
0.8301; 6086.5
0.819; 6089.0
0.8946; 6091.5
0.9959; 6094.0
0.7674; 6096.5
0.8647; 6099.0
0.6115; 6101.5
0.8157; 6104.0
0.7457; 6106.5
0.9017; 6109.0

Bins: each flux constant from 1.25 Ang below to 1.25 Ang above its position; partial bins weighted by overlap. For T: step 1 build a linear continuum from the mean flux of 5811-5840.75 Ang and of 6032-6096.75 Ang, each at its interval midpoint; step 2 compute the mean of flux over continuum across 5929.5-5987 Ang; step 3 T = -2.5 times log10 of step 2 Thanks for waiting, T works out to 0.049 mag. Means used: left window 0.912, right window 0.845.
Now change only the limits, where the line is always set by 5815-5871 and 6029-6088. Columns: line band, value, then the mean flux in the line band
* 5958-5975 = 0.048 mag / 0.826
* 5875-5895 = 0.162 mag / 0.762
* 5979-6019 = 0.067 mag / 0.804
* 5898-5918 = 0.149 mag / 0.766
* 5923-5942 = 0.048 mag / 0.834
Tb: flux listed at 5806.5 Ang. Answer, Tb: 0.9201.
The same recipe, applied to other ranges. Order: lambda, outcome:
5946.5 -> 0.8656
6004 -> 0.7738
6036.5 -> 0.4704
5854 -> 0.9066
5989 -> 0.8007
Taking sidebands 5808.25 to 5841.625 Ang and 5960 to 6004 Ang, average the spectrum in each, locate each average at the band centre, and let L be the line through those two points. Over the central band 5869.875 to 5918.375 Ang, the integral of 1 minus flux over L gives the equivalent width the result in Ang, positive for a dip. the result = 5.9 Ang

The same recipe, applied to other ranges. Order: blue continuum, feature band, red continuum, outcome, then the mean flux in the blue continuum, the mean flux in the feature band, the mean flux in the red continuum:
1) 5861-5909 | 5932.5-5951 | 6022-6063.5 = -1.0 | 0.795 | 0.848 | 0.822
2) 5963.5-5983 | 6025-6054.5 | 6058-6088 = 1.1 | 0.84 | 0.824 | 0.863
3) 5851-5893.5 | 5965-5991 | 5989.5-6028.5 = -0.2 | 0.842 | 0.824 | 0.809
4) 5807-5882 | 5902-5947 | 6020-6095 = 3.4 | 0.895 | 0.812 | 0.851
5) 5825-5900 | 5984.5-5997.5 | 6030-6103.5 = 0.5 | 0.852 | 0.808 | 0.838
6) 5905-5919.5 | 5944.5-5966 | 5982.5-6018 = -1.3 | 0.774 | 0.833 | 0.794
